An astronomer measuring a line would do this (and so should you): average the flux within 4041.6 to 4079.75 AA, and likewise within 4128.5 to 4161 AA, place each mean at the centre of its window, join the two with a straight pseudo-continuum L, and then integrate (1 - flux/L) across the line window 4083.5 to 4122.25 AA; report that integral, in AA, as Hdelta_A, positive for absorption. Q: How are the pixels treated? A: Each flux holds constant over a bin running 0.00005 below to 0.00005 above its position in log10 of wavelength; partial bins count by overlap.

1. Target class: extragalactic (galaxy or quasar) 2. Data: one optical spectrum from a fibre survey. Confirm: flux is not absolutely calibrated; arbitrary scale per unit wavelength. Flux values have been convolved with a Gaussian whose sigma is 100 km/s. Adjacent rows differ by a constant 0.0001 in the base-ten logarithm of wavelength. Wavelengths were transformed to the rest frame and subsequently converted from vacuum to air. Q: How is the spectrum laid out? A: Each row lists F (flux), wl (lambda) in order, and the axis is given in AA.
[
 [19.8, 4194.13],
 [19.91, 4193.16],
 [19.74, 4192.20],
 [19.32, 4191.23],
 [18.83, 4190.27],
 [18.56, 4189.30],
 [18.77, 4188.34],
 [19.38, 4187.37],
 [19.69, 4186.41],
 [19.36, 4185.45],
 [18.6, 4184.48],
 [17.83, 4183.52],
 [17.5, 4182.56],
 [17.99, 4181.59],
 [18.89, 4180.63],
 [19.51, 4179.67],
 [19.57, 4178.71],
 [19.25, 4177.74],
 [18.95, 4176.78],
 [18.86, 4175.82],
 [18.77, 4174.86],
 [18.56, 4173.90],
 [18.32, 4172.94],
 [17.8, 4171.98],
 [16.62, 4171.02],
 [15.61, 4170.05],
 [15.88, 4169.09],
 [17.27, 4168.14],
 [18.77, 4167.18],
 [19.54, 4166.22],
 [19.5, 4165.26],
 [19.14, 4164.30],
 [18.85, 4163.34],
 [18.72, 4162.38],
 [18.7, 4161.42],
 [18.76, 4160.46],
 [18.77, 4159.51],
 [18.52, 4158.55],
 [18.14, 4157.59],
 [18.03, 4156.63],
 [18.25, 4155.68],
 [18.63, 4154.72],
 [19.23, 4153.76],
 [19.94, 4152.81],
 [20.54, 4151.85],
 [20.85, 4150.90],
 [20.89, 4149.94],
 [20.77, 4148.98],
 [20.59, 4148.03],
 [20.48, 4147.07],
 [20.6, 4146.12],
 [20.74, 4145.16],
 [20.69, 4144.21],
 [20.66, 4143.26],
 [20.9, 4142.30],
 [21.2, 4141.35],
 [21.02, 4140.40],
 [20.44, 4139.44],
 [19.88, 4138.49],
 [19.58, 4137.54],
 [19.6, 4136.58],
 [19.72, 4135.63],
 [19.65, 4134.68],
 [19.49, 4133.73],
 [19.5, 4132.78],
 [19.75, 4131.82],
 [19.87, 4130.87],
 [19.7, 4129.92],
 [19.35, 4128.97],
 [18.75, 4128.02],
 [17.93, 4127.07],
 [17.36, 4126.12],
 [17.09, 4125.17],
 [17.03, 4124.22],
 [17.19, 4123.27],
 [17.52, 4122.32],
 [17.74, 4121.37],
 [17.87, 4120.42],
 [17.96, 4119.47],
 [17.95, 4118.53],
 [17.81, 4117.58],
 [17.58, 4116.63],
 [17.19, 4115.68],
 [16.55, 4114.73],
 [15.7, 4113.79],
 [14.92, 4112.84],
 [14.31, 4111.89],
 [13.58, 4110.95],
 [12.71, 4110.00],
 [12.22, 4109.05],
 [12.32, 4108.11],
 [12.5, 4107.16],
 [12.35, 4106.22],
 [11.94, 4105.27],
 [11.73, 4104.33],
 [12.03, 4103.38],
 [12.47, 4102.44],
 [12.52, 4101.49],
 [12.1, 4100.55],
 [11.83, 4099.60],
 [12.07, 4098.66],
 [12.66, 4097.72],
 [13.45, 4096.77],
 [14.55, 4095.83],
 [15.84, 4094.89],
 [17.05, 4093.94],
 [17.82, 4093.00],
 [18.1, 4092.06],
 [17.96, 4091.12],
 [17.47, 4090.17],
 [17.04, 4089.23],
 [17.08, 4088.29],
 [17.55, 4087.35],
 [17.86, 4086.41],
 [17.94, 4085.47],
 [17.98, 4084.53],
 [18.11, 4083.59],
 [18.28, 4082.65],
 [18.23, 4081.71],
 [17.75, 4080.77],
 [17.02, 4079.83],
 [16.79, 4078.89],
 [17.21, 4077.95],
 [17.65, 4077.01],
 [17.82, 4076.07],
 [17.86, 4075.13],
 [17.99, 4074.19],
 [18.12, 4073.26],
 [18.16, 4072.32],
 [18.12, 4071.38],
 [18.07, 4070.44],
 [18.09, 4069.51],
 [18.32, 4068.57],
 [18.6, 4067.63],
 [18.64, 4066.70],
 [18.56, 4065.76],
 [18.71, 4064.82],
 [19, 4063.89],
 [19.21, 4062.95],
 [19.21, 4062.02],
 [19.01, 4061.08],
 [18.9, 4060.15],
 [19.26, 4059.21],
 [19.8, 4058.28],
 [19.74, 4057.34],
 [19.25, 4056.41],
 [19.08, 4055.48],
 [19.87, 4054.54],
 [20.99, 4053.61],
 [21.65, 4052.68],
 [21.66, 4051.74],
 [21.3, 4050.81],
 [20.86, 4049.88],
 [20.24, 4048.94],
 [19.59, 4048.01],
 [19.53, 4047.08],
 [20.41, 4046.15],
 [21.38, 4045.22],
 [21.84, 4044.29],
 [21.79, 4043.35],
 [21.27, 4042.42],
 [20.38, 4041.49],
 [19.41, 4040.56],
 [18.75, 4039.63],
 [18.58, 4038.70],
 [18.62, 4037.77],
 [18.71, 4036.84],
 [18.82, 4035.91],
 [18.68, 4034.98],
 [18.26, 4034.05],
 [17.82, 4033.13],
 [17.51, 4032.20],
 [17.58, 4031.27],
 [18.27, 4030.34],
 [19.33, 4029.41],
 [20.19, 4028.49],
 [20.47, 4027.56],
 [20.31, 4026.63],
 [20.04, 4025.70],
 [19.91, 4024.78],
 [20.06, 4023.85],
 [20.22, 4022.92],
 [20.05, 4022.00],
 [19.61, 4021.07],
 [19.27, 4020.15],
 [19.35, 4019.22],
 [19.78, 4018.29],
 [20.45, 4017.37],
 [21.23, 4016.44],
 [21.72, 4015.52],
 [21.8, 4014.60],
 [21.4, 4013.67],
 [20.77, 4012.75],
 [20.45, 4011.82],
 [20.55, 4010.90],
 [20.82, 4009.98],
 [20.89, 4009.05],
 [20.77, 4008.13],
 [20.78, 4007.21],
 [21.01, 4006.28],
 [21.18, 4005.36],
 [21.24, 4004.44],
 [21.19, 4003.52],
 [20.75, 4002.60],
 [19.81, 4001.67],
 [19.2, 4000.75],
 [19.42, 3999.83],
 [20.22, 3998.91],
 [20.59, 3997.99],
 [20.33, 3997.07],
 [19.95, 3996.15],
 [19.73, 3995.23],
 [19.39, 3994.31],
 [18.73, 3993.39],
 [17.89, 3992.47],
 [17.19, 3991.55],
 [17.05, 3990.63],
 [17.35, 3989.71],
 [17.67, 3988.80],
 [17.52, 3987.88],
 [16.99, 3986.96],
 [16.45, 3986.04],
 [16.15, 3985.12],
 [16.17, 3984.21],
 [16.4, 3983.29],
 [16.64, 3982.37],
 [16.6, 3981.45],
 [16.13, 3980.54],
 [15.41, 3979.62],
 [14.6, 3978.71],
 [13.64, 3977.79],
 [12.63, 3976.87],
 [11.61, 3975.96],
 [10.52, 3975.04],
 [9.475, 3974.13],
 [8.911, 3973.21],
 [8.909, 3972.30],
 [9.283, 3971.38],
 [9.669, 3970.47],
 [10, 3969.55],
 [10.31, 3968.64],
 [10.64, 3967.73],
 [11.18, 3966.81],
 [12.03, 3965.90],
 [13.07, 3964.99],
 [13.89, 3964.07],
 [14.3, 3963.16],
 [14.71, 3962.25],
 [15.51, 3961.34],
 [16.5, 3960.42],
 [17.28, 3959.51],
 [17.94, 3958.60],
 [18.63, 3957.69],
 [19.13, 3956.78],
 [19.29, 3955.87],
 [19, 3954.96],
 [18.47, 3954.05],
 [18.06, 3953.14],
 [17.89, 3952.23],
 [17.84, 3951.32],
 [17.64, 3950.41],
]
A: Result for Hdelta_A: 8.5 AA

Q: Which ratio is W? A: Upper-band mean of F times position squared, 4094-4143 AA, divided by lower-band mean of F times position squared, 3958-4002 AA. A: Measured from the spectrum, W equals 1.15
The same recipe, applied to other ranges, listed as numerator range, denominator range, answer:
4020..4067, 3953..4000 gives 1.31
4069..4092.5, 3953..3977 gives 1.38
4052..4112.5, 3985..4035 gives 0.88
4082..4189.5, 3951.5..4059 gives 1.04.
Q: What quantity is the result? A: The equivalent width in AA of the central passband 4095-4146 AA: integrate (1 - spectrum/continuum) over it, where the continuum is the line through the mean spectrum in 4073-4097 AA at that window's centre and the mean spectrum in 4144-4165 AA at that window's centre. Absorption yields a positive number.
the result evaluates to 5.1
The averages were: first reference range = 17.4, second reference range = 19.5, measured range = 16.7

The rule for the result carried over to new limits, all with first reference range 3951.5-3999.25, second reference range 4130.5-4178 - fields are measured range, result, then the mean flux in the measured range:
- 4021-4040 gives -2.8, 19.1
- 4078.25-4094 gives 0.2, 17.7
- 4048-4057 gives -1.7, 20.5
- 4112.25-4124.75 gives 1.0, 17.1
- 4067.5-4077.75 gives -0.3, 18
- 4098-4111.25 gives 4.3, 12.3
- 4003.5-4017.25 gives -4.0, 21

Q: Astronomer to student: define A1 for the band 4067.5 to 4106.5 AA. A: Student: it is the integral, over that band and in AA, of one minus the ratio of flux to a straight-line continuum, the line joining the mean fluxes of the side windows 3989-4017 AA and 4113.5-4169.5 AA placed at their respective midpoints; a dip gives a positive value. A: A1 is 6.5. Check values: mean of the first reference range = 20.1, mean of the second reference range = 19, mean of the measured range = 16.2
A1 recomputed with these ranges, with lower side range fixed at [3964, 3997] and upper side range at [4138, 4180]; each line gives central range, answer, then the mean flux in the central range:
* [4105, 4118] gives 2.6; 14.4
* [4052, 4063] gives -2.1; 19.7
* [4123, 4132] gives 0.0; 18.4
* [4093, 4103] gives 2.3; 13.6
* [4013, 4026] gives -4.0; 20.4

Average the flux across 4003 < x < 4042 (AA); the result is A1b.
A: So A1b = 19.9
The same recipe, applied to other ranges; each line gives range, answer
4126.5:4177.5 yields 19.3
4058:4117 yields 16.4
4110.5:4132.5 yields 17.4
